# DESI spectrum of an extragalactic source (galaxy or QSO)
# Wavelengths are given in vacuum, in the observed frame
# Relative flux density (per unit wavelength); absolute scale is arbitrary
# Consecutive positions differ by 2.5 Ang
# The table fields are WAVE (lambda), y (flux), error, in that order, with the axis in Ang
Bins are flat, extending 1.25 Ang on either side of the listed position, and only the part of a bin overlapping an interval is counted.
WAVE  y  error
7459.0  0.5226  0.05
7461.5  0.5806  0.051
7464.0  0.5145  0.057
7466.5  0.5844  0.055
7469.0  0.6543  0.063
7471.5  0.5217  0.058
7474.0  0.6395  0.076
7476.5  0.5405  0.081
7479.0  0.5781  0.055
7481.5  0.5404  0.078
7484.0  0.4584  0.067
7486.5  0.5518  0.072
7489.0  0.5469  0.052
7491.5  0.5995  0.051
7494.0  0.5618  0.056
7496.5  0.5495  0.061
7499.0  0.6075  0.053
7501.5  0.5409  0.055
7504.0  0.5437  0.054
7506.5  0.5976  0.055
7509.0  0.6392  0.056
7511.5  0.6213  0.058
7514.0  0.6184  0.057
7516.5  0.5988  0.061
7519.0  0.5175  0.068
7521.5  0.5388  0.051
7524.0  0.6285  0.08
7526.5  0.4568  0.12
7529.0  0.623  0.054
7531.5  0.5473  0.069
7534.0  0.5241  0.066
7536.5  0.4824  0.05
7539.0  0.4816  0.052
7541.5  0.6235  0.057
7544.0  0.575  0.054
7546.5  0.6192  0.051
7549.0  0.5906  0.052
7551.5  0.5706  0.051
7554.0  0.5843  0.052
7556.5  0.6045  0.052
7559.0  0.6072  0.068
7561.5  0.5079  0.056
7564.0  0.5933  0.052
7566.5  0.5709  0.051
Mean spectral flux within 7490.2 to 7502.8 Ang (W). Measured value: 0.572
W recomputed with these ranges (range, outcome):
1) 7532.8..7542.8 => 0.528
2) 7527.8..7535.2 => 0.565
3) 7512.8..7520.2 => 0.578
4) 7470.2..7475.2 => 0.581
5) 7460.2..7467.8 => 0.56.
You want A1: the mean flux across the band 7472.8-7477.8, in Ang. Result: 0.589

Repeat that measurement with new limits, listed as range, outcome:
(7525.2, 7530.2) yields 0.54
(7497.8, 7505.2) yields 0.564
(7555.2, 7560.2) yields 0.606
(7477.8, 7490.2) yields 0.535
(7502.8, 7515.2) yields 0.604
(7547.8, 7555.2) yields 0.582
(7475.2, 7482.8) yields 0.553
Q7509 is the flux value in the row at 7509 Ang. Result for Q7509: 0.6392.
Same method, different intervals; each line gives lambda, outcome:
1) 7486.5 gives 0.5518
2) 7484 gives 0.4584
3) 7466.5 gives 0.5844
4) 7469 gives 0.6543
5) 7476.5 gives 0.5405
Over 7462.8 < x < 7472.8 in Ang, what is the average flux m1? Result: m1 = 0.569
